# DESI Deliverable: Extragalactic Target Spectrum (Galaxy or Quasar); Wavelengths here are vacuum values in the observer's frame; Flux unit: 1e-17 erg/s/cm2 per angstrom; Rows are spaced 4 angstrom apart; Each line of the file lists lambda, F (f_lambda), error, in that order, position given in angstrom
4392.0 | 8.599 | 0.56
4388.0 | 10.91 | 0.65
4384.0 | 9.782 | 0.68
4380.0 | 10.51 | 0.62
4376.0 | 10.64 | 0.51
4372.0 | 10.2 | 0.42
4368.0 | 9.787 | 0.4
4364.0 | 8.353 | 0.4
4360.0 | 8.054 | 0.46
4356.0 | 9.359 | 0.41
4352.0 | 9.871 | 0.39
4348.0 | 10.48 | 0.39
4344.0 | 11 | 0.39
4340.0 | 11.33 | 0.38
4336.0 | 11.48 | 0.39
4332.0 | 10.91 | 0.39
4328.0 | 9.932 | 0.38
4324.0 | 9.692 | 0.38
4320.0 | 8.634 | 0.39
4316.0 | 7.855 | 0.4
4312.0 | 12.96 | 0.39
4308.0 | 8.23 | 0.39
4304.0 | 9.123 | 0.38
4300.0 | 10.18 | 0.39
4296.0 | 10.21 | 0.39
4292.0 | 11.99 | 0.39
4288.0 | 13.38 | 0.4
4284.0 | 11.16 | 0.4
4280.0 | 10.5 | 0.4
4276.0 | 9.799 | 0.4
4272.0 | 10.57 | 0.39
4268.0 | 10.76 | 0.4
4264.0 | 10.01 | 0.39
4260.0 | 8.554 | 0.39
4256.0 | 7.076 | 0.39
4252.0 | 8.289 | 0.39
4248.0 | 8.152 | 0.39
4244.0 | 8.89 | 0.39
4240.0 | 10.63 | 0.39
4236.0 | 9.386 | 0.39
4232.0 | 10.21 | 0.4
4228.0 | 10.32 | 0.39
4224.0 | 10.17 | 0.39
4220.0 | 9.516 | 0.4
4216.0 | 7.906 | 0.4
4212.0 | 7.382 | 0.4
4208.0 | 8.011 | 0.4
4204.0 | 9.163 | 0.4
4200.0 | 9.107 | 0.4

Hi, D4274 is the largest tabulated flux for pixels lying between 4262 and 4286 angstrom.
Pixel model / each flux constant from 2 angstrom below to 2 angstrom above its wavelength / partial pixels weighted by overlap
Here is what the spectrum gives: 11.16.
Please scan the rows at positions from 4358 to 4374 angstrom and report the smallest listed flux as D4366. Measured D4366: 8.054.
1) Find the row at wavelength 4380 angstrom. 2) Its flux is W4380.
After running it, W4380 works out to 10.51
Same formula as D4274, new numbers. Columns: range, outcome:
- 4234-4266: 10.63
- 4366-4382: 10.64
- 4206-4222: 9.516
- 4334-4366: 11.48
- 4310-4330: 12.96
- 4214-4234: 10.32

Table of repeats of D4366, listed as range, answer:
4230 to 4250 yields 8.152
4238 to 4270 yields 7.076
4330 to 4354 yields 9.871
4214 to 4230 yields 7.906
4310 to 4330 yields 7.855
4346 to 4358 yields 9.359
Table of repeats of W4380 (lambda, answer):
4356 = 9.359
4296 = 10.21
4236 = 9.386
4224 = 10.17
